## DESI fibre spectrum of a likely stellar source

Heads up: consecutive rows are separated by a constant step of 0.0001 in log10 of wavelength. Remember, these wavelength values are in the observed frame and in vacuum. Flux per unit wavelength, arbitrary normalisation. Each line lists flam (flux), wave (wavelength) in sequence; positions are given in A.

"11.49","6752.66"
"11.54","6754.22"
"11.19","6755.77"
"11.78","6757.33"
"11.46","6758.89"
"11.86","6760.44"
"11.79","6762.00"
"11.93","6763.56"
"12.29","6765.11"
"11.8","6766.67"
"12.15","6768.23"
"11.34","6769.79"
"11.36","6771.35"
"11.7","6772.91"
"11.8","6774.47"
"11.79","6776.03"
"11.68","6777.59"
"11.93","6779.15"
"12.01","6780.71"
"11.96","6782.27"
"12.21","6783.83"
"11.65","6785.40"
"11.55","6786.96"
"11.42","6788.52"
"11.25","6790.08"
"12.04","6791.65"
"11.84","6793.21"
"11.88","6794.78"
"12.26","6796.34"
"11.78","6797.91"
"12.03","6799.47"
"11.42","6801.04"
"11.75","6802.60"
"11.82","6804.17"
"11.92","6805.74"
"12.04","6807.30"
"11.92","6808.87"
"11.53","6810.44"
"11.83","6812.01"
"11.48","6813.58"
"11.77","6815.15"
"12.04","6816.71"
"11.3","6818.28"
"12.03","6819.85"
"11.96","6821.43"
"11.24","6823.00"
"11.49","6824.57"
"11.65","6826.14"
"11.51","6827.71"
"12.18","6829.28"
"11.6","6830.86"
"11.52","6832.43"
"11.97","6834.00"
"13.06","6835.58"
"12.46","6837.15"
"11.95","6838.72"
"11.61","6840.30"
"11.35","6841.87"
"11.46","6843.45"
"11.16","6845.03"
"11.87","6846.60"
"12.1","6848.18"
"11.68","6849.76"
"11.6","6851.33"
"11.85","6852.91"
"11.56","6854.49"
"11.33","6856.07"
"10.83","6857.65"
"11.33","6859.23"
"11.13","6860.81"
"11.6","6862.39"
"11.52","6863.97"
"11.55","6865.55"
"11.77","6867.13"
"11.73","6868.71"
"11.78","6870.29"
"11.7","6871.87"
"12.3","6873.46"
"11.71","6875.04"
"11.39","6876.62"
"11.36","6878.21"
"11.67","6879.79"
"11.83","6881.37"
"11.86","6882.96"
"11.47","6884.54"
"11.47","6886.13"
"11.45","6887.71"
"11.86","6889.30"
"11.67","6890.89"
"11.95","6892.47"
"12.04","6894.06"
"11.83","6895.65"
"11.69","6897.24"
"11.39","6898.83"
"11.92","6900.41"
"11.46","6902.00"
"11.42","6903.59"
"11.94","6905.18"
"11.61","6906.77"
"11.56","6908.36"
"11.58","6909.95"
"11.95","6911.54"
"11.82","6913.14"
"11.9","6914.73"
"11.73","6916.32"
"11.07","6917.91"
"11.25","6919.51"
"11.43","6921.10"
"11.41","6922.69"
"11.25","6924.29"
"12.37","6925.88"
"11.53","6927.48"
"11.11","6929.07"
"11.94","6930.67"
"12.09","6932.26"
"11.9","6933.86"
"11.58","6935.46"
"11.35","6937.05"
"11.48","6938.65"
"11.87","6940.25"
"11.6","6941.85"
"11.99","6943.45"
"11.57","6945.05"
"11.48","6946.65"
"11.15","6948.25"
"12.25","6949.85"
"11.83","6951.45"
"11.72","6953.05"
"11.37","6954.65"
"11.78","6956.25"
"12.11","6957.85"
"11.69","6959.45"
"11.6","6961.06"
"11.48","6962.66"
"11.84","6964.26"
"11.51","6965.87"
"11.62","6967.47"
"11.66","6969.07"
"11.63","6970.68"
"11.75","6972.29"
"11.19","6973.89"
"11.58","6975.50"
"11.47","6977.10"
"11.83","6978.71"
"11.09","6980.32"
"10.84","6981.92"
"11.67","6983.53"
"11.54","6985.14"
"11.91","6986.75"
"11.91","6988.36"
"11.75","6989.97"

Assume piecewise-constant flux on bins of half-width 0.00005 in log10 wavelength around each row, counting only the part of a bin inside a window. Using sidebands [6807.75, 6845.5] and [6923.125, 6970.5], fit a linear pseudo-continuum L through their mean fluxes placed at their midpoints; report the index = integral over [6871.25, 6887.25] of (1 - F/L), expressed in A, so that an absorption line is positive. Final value 0.1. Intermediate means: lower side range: 11.8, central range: 11.7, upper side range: 11.7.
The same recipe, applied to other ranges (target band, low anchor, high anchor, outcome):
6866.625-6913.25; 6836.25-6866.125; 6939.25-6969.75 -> -0.3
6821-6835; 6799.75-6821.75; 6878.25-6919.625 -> 0.1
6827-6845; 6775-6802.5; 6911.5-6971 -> -0.1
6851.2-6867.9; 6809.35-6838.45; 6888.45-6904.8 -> 0.5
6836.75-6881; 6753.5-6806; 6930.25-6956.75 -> 0.5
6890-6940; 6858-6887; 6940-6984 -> -0.2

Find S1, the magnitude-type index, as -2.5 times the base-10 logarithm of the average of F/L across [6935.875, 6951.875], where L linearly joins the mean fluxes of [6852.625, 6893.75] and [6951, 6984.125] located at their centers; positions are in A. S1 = -0.01 mag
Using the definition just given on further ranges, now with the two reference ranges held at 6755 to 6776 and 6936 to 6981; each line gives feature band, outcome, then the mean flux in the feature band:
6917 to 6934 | 0.007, 11.6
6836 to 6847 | -0.005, 11.7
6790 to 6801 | -0.015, 11.9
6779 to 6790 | -0.006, 11.8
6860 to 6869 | 0.012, 11.5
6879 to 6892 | -0.001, 11.7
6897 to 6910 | 0.003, 11.6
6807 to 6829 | 0.000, 11.7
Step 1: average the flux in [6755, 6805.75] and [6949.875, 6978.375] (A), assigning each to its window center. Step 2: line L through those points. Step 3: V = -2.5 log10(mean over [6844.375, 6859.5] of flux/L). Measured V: 0.02 mag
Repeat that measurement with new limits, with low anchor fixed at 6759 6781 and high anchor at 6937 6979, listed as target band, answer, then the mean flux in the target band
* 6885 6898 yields -0.003 mag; 11.7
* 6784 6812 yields 0.000 mag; 11.8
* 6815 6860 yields 0.004 mag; 11.7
